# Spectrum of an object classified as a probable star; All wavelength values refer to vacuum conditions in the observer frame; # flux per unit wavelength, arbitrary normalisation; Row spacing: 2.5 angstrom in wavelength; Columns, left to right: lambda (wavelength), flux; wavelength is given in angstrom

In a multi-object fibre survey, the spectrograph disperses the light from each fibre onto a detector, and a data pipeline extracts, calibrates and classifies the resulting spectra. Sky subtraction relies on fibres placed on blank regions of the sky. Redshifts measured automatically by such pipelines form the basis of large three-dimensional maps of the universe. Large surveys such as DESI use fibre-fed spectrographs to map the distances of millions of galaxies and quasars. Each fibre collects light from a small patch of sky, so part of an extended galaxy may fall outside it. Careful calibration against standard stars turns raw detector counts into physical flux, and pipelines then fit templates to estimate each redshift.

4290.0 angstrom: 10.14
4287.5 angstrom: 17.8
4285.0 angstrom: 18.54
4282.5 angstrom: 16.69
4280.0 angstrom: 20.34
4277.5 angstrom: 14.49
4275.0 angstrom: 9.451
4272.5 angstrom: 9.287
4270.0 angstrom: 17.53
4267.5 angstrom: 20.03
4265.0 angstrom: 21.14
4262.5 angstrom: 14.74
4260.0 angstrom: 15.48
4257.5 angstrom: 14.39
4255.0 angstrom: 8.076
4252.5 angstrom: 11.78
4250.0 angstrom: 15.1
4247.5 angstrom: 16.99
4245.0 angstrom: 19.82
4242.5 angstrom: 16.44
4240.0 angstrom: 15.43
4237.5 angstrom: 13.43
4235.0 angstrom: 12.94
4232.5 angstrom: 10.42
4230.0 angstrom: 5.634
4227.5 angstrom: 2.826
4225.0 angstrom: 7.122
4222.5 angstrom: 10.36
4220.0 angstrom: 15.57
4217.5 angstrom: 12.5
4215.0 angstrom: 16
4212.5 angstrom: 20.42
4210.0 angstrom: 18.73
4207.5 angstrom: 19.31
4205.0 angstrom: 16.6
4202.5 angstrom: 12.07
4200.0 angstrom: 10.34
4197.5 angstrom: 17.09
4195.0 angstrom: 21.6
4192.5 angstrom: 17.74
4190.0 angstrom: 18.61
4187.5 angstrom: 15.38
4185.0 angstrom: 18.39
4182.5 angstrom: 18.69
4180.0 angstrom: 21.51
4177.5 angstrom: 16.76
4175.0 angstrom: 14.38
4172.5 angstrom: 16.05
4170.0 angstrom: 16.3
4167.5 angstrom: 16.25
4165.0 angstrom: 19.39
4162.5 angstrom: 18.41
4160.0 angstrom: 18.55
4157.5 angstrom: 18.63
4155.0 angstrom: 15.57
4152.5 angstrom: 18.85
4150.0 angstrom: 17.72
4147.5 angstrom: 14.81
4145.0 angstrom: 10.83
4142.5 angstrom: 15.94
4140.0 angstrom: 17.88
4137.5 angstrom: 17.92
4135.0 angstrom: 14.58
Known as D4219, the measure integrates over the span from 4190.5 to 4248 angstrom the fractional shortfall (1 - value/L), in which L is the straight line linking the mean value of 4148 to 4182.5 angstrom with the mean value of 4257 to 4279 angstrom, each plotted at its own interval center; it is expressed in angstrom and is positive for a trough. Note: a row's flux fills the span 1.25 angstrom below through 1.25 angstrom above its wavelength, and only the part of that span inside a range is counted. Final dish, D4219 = 7.1 angstrom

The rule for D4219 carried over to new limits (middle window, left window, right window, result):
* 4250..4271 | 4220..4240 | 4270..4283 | -4.2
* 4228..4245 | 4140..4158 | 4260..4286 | 3.8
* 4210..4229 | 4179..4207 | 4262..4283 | 4.9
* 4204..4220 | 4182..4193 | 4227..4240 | -4.1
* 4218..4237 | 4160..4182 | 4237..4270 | 7.8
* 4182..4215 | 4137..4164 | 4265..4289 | -1.3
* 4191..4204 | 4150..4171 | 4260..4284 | 1.0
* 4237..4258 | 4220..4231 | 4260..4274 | -4.8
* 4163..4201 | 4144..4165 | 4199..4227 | -4.1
